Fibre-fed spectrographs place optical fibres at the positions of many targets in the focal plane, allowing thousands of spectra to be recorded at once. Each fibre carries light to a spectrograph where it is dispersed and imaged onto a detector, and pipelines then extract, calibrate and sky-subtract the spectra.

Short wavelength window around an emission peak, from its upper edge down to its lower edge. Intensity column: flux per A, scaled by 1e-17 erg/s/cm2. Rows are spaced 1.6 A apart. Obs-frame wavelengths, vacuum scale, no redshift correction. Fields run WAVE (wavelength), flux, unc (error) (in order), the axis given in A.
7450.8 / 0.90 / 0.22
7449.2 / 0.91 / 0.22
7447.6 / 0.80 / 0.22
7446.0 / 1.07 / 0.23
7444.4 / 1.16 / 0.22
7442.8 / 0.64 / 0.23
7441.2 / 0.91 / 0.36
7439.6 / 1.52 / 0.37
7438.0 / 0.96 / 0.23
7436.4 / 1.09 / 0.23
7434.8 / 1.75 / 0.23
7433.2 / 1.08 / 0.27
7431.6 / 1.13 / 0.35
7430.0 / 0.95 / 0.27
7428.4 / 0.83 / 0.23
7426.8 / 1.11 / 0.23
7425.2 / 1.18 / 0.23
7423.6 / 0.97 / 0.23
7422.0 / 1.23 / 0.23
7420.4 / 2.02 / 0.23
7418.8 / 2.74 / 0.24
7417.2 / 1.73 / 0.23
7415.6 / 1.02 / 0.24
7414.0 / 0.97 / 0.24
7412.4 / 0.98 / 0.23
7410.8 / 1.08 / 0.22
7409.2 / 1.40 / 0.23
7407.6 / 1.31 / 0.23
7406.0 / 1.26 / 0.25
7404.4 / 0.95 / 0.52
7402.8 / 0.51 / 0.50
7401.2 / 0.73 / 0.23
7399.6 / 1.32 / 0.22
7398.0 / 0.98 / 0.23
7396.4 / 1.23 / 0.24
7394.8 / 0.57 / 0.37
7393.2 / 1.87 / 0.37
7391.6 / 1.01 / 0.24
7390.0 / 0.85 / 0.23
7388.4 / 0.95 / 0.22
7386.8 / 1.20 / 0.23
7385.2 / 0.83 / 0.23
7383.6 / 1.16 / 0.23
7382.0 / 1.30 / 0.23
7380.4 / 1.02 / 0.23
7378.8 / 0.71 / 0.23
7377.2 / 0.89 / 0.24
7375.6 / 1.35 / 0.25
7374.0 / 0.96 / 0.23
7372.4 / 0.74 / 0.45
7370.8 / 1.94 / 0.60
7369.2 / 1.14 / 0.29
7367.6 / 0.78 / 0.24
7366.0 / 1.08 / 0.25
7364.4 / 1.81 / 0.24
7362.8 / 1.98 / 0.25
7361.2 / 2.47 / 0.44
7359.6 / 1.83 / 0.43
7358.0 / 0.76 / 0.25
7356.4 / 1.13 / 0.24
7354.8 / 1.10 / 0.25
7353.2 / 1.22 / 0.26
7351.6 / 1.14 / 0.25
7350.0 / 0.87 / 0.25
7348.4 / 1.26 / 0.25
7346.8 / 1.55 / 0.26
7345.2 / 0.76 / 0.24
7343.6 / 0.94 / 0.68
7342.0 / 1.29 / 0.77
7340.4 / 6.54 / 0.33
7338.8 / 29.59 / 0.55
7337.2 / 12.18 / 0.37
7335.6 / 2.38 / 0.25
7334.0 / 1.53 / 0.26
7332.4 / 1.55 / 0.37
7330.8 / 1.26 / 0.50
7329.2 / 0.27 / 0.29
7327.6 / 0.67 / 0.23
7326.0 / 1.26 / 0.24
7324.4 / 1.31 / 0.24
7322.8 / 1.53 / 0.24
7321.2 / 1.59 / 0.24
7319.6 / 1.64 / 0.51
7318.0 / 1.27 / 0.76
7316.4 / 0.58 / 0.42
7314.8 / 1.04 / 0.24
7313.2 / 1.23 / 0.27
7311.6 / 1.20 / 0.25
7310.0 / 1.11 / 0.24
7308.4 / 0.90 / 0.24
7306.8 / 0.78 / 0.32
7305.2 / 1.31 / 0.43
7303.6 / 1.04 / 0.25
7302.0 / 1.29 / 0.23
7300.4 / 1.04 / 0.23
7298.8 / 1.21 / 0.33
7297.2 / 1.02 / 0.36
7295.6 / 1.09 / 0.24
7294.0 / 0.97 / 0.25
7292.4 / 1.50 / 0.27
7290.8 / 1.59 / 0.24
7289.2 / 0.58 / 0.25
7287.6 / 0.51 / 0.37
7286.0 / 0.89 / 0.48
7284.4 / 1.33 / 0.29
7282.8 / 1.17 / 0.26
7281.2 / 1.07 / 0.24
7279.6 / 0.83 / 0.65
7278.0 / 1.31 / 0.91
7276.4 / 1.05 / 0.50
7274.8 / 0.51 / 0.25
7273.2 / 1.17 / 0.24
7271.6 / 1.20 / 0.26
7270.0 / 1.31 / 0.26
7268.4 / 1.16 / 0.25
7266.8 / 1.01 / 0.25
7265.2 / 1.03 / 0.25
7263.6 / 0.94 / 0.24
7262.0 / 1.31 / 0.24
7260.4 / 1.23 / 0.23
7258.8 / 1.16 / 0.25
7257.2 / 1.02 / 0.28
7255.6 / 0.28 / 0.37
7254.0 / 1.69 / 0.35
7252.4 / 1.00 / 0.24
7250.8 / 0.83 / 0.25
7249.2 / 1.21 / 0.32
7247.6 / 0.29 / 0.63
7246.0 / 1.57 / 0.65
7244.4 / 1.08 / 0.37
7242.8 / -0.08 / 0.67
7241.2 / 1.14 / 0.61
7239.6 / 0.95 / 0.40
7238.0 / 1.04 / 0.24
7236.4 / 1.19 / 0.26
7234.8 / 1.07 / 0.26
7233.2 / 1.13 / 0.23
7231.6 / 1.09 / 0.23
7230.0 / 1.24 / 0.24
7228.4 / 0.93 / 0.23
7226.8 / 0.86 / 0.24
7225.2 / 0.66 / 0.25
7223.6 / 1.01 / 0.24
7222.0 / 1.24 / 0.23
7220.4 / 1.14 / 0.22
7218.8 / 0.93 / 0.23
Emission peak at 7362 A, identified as [N II] 6583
